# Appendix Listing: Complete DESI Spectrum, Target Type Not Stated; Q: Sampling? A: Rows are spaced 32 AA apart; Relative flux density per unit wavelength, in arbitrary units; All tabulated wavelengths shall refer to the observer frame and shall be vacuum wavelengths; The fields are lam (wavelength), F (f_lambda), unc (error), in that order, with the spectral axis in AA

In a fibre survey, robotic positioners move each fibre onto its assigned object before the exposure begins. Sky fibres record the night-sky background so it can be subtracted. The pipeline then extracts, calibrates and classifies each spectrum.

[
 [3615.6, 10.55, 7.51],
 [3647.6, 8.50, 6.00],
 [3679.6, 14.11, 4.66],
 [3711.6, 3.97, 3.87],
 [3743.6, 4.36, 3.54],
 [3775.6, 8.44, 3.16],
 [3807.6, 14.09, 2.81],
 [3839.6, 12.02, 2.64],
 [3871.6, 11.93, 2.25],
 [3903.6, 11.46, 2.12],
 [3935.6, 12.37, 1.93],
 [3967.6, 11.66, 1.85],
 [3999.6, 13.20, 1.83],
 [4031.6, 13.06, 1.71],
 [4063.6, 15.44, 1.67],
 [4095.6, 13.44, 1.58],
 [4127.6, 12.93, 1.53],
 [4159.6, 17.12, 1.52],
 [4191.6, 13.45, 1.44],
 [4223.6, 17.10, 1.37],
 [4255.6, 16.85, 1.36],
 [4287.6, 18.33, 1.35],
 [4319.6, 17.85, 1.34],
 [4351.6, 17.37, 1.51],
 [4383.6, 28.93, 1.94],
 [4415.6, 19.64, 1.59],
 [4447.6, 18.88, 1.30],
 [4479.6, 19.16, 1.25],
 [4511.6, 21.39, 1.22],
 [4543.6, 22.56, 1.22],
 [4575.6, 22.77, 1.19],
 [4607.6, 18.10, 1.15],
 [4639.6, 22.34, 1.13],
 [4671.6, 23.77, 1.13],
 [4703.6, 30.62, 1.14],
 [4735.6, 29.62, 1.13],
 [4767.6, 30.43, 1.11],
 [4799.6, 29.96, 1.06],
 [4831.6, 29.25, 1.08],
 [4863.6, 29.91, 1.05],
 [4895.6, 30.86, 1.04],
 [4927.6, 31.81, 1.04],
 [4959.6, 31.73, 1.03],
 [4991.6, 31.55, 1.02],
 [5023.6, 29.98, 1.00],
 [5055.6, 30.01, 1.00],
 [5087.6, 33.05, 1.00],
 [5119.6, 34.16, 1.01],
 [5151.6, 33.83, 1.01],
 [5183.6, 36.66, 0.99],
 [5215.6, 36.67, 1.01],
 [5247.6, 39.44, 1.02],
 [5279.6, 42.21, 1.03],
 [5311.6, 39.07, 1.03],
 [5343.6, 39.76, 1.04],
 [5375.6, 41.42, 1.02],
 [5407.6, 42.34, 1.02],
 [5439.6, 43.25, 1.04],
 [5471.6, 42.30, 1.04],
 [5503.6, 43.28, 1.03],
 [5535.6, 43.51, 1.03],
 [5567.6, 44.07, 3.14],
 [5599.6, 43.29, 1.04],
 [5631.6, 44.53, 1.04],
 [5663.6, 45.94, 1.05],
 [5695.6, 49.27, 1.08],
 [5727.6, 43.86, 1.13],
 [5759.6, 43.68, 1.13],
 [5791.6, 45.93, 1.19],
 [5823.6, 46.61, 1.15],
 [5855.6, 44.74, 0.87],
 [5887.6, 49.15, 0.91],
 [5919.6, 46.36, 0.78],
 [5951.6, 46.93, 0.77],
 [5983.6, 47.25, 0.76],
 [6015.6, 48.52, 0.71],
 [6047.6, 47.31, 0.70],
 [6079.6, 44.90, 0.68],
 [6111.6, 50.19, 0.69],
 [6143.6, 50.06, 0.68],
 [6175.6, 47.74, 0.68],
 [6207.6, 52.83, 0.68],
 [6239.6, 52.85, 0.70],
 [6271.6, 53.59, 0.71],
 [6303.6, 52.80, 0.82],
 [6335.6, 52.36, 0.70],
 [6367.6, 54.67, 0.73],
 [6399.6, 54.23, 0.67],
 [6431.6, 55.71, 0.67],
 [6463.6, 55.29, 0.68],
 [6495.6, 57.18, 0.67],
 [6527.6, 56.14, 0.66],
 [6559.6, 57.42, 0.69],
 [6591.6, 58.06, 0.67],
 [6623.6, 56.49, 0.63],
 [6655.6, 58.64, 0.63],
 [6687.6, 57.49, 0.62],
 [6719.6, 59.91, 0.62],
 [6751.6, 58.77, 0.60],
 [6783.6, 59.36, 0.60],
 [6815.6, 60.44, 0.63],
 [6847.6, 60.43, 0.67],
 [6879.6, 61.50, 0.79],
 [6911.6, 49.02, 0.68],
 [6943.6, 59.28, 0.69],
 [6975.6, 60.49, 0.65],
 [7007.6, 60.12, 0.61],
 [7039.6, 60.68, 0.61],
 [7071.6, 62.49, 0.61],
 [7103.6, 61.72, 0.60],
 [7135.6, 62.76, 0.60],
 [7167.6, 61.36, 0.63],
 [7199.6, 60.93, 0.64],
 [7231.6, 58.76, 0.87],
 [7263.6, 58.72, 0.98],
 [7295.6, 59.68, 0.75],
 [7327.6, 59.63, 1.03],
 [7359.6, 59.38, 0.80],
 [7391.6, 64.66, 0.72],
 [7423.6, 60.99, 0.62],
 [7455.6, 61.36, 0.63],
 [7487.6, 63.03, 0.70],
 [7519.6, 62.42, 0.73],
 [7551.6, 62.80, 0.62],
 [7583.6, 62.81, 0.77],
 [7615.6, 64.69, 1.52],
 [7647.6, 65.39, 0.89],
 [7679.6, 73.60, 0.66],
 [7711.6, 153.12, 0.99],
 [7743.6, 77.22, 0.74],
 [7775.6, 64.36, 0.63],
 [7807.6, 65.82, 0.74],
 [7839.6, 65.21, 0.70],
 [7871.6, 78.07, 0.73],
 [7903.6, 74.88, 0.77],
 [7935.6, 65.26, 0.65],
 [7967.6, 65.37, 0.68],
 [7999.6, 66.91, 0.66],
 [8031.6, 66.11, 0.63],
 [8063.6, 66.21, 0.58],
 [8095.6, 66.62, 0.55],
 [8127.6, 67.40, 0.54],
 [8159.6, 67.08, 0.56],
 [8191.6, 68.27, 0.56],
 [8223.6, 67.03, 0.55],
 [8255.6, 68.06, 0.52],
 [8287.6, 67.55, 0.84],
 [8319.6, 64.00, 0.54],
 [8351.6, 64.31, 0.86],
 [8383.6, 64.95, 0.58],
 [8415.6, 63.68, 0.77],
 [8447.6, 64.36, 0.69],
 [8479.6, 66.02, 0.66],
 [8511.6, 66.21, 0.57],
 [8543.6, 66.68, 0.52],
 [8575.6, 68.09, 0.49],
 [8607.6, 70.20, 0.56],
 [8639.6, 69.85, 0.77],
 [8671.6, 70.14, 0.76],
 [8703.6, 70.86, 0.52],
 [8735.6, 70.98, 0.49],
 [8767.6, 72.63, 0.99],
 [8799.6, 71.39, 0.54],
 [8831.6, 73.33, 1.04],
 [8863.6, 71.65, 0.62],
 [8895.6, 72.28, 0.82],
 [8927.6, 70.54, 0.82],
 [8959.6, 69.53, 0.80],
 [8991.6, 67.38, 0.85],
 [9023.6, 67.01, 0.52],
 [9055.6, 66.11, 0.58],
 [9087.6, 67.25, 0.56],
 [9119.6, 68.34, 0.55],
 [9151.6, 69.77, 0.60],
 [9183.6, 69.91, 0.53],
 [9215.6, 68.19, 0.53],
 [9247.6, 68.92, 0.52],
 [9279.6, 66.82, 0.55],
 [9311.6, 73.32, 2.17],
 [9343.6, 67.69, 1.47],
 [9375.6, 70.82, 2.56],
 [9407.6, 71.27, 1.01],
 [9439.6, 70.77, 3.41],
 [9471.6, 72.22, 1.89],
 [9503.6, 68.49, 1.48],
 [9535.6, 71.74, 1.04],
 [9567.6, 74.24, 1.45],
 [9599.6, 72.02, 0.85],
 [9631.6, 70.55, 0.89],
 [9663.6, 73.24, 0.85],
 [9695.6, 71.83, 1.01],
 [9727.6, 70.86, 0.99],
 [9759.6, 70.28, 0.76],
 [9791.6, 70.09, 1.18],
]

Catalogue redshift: 0.173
